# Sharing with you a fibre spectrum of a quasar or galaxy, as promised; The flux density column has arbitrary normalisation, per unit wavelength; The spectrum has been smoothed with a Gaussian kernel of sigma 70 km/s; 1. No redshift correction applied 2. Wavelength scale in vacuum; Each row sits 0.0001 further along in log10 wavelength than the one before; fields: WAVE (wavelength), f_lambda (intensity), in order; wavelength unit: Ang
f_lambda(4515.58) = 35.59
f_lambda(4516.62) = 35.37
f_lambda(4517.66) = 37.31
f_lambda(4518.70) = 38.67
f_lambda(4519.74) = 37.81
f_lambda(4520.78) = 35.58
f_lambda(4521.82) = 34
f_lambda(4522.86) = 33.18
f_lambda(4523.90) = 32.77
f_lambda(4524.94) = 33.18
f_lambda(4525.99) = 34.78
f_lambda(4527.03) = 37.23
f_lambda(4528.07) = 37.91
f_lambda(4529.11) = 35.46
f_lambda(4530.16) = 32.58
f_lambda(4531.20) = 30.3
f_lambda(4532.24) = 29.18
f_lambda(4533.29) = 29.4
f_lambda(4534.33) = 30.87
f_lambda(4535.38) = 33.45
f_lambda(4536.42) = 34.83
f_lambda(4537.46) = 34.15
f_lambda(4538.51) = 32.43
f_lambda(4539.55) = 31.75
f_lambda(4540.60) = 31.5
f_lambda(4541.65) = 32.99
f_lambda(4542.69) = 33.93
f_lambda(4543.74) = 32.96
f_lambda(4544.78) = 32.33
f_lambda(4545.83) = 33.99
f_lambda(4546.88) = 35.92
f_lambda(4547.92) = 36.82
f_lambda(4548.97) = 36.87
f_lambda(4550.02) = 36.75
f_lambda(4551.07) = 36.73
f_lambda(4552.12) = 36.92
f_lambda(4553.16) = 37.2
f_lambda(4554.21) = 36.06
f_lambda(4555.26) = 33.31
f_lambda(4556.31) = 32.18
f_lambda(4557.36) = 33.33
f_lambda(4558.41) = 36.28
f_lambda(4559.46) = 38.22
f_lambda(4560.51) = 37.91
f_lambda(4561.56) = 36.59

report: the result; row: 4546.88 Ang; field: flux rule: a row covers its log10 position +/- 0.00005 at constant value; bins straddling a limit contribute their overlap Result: 35.92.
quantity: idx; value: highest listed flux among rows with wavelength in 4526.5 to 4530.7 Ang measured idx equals 37.91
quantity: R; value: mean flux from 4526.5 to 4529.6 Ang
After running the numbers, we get 37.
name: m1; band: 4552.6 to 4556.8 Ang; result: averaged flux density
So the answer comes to 34.8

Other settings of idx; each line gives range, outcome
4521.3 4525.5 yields 34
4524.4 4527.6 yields 37.23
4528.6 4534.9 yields 35.46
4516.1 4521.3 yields 38.67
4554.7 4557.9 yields 33.33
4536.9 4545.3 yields 34.15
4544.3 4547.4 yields 35.92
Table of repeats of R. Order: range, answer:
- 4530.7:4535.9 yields 30.6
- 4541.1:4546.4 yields 33.2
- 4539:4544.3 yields 32.7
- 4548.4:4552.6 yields 36.7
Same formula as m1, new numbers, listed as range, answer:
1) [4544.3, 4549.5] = 35.2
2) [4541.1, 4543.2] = 33.5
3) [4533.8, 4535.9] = 32.2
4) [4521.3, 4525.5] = 33.3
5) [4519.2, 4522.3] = 35.9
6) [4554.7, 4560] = 34.7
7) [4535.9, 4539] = 33.8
